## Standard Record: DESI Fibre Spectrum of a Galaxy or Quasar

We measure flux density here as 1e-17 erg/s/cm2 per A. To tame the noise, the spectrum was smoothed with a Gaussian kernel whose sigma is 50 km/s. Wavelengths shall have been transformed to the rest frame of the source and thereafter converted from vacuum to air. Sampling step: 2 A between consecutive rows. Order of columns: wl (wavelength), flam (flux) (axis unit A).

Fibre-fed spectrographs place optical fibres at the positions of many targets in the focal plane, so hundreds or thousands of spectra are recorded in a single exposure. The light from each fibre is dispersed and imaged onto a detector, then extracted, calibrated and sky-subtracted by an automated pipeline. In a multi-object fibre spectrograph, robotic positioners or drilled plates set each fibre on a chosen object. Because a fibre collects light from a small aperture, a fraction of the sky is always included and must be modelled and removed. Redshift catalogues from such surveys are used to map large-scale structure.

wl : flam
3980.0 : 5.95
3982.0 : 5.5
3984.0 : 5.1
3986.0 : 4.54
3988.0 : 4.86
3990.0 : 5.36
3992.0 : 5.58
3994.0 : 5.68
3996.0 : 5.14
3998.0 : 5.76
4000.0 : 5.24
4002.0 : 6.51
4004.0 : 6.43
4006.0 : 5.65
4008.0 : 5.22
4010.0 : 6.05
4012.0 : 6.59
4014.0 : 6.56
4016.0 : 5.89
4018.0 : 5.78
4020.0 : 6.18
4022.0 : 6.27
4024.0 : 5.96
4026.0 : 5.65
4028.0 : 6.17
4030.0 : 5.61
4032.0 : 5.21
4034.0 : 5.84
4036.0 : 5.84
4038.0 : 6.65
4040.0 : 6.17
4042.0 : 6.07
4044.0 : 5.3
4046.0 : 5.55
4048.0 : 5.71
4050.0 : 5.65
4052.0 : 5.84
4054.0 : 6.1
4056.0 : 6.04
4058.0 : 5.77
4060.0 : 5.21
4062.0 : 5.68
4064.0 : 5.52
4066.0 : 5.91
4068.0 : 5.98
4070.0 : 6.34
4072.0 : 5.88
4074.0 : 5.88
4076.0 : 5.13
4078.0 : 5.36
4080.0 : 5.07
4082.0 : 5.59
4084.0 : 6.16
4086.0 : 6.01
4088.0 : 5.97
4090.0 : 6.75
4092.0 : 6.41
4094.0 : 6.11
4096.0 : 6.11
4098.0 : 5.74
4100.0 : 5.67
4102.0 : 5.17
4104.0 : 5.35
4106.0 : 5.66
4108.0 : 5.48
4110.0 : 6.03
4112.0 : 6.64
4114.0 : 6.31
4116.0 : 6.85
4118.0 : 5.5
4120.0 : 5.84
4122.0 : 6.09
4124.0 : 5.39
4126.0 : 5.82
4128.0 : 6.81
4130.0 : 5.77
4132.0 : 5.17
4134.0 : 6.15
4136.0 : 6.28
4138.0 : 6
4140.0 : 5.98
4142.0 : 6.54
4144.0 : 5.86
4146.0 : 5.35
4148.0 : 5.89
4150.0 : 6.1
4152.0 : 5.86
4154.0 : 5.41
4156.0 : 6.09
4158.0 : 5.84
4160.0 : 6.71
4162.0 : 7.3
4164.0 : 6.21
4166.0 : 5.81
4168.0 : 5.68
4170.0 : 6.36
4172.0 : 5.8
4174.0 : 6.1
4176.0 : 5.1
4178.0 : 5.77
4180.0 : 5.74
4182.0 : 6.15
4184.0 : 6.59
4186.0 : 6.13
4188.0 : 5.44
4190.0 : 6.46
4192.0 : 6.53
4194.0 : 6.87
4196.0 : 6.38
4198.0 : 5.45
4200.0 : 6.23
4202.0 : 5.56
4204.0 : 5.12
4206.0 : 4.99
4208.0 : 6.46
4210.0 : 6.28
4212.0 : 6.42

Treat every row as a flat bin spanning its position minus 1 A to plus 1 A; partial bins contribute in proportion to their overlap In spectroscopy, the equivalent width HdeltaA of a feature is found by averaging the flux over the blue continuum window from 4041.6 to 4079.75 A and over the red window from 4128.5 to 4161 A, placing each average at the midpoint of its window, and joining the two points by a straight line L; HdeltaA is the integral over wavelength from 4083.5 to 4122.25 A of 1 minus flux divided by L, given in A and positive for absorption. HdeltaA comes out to -1.0 A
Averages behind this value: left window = 5.71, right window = 5.95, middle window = 5.99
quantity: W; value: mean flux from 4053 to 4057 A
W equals 6.07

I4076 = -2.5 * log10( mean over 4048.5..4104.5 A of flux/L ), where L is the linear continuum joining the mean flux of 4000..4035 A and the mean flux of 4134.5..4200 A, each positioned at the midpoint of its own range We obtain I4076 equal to 0.04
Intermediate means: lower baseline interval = 5.95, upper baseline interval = 6.06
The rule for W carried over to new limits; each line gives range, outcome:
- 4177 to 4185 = 6.06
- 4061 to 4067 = 5.7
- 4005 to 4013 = 5.88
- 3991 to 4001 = 5.48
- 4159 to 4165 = 6.74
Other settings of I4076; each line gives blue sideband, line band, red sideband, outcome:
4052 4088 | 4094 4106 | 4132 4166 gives 0.04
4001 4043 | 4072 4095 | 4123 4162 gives 0.03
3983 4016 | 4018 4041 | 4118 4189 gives -0.04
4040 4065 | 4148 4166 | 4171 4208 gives -0.05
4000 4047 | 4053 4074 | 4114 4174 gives 0.02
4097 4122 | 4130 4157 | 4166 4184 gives 0.00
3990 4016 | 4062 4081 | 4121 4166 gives 0.05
